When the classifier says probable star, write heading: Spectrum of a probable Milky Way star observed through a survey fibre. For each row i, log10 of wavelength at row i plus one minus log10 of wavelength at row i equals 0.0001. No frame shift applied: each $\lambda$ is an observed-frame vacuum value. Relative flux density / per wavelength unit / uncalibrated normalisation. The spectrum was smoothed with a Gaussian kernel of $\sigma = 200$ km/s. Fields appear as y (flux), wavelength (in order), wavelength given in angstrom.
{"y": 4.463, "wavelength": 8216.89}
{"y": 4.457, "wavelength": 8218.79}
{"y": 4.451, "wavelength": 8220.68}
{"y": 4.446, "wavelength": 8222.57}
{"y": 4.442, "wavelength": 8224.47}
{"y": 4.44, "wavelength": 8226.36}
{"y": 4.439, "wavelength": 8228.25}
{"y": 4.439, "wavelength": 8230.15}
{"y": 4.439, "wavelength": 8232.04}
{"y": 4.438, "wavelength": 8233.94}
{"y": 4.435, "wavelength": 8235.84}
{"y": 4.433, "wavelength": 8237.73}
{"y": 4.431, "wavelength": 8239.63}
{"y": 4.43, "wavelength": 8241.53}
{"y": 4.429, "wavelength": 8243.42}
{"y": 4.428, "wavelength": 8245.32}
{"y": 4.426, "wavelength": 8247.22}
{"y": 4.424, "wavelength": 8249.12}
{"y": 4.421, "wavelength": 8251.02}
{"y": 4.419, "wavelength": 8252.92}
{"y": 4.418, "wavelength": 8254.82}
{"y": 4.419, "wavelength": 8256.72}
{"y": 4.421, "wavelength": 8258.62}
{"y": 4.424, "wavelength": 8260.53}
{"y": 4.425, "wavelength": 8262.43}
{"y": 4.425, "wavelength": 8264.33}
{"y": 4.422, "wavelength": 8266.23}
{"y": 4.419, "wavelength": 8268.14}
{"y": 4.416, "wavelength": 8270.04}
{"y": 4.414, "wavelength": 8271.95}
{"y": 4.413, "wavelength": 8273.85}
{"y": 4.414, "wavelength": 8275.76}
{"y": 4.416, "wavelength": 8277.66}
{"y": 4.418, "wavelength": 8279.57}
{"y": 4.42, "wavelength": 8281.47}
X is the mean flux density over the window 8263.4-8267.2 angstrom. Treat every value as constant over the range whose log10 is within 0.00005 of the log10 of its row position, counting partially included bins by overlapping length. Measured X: 4.42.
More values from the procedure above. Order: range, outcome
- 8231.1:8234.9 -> 4.43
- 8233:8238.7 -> 4.44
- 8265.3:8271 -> 4.41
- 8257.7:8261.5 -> 4.42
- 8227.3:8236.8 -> 4.44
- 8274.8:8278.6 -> 4.42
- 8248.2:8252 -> 4.42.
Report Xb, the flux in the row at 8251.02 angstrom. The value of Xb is 4.421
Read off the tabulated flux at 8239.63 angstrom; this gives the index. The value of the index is 4.431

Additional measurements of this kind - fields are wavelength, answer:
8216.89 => 4.463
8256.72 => 4.419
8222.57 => 4.446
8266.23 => 4.422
